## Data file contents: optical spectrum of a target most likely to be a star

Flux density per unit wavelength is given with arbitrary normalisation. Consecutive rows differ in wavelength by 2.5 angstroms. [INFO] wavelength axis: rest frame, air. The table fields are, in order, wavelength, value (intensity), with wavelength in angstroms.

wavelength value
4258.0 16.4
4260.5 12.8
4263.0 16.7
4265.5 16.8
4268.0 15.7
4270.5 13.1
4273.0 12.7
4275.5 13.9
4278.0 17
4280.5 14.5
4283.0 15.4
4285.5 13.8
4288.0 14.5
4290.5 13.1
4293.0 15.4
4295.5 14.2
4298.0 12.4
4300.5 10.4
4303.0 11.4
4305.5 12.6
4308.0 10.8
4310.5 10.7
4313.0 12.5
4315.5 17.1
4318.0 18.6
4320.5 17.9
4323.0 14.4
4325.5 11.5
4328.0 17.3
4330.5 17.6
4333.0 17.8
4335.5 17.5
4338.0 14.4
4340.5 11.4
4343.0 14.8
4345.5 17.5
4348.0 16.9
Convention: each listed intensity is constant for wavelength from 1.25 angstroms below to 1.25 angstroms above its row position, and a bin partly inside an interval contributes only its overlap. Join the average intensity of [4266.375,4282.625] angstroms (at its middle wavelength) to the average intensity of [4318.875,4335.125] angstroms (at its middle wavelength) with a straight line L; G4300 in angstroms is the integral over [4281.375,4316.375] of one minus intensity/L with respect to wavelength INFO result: 5.0 angstroms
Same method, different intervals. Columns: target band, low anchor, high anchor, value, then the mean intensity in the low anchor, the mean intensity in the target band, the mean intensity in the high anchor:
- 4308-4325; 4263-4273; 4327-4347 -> 1.1 angstroms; 15.1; 14.7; 16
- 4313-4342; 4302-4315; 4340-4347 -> -4.9 angstroms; 11.9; 15.8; 15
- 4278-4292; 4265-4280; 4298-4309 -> -1.1 angstroms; 14.8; 14.5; 11.4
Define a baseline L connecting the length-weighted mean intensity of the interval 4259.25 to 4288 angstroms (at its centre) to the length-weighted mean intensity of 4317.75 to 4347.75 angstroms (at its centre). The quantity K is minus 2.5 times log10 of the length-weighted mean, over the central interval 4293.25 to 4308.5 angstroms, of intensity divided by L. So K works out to 0.24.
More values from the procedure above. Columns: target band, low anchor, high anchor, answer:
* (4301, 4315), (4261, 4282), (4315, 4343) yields 0.30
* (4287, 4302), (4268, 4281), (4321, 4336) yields 0.13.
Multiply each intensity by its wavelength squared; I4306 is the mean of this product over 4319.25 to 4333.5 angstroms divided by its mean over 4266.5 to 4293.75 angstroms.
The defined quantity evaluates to 1.13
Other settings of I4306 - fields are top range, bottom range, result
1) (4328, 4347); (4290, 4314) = 1.32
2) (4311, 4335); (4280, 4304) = 1.20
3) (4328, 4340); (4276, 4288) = 1.13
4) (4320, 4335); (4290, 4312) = 1.32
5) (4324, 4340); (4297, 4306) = 1.38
